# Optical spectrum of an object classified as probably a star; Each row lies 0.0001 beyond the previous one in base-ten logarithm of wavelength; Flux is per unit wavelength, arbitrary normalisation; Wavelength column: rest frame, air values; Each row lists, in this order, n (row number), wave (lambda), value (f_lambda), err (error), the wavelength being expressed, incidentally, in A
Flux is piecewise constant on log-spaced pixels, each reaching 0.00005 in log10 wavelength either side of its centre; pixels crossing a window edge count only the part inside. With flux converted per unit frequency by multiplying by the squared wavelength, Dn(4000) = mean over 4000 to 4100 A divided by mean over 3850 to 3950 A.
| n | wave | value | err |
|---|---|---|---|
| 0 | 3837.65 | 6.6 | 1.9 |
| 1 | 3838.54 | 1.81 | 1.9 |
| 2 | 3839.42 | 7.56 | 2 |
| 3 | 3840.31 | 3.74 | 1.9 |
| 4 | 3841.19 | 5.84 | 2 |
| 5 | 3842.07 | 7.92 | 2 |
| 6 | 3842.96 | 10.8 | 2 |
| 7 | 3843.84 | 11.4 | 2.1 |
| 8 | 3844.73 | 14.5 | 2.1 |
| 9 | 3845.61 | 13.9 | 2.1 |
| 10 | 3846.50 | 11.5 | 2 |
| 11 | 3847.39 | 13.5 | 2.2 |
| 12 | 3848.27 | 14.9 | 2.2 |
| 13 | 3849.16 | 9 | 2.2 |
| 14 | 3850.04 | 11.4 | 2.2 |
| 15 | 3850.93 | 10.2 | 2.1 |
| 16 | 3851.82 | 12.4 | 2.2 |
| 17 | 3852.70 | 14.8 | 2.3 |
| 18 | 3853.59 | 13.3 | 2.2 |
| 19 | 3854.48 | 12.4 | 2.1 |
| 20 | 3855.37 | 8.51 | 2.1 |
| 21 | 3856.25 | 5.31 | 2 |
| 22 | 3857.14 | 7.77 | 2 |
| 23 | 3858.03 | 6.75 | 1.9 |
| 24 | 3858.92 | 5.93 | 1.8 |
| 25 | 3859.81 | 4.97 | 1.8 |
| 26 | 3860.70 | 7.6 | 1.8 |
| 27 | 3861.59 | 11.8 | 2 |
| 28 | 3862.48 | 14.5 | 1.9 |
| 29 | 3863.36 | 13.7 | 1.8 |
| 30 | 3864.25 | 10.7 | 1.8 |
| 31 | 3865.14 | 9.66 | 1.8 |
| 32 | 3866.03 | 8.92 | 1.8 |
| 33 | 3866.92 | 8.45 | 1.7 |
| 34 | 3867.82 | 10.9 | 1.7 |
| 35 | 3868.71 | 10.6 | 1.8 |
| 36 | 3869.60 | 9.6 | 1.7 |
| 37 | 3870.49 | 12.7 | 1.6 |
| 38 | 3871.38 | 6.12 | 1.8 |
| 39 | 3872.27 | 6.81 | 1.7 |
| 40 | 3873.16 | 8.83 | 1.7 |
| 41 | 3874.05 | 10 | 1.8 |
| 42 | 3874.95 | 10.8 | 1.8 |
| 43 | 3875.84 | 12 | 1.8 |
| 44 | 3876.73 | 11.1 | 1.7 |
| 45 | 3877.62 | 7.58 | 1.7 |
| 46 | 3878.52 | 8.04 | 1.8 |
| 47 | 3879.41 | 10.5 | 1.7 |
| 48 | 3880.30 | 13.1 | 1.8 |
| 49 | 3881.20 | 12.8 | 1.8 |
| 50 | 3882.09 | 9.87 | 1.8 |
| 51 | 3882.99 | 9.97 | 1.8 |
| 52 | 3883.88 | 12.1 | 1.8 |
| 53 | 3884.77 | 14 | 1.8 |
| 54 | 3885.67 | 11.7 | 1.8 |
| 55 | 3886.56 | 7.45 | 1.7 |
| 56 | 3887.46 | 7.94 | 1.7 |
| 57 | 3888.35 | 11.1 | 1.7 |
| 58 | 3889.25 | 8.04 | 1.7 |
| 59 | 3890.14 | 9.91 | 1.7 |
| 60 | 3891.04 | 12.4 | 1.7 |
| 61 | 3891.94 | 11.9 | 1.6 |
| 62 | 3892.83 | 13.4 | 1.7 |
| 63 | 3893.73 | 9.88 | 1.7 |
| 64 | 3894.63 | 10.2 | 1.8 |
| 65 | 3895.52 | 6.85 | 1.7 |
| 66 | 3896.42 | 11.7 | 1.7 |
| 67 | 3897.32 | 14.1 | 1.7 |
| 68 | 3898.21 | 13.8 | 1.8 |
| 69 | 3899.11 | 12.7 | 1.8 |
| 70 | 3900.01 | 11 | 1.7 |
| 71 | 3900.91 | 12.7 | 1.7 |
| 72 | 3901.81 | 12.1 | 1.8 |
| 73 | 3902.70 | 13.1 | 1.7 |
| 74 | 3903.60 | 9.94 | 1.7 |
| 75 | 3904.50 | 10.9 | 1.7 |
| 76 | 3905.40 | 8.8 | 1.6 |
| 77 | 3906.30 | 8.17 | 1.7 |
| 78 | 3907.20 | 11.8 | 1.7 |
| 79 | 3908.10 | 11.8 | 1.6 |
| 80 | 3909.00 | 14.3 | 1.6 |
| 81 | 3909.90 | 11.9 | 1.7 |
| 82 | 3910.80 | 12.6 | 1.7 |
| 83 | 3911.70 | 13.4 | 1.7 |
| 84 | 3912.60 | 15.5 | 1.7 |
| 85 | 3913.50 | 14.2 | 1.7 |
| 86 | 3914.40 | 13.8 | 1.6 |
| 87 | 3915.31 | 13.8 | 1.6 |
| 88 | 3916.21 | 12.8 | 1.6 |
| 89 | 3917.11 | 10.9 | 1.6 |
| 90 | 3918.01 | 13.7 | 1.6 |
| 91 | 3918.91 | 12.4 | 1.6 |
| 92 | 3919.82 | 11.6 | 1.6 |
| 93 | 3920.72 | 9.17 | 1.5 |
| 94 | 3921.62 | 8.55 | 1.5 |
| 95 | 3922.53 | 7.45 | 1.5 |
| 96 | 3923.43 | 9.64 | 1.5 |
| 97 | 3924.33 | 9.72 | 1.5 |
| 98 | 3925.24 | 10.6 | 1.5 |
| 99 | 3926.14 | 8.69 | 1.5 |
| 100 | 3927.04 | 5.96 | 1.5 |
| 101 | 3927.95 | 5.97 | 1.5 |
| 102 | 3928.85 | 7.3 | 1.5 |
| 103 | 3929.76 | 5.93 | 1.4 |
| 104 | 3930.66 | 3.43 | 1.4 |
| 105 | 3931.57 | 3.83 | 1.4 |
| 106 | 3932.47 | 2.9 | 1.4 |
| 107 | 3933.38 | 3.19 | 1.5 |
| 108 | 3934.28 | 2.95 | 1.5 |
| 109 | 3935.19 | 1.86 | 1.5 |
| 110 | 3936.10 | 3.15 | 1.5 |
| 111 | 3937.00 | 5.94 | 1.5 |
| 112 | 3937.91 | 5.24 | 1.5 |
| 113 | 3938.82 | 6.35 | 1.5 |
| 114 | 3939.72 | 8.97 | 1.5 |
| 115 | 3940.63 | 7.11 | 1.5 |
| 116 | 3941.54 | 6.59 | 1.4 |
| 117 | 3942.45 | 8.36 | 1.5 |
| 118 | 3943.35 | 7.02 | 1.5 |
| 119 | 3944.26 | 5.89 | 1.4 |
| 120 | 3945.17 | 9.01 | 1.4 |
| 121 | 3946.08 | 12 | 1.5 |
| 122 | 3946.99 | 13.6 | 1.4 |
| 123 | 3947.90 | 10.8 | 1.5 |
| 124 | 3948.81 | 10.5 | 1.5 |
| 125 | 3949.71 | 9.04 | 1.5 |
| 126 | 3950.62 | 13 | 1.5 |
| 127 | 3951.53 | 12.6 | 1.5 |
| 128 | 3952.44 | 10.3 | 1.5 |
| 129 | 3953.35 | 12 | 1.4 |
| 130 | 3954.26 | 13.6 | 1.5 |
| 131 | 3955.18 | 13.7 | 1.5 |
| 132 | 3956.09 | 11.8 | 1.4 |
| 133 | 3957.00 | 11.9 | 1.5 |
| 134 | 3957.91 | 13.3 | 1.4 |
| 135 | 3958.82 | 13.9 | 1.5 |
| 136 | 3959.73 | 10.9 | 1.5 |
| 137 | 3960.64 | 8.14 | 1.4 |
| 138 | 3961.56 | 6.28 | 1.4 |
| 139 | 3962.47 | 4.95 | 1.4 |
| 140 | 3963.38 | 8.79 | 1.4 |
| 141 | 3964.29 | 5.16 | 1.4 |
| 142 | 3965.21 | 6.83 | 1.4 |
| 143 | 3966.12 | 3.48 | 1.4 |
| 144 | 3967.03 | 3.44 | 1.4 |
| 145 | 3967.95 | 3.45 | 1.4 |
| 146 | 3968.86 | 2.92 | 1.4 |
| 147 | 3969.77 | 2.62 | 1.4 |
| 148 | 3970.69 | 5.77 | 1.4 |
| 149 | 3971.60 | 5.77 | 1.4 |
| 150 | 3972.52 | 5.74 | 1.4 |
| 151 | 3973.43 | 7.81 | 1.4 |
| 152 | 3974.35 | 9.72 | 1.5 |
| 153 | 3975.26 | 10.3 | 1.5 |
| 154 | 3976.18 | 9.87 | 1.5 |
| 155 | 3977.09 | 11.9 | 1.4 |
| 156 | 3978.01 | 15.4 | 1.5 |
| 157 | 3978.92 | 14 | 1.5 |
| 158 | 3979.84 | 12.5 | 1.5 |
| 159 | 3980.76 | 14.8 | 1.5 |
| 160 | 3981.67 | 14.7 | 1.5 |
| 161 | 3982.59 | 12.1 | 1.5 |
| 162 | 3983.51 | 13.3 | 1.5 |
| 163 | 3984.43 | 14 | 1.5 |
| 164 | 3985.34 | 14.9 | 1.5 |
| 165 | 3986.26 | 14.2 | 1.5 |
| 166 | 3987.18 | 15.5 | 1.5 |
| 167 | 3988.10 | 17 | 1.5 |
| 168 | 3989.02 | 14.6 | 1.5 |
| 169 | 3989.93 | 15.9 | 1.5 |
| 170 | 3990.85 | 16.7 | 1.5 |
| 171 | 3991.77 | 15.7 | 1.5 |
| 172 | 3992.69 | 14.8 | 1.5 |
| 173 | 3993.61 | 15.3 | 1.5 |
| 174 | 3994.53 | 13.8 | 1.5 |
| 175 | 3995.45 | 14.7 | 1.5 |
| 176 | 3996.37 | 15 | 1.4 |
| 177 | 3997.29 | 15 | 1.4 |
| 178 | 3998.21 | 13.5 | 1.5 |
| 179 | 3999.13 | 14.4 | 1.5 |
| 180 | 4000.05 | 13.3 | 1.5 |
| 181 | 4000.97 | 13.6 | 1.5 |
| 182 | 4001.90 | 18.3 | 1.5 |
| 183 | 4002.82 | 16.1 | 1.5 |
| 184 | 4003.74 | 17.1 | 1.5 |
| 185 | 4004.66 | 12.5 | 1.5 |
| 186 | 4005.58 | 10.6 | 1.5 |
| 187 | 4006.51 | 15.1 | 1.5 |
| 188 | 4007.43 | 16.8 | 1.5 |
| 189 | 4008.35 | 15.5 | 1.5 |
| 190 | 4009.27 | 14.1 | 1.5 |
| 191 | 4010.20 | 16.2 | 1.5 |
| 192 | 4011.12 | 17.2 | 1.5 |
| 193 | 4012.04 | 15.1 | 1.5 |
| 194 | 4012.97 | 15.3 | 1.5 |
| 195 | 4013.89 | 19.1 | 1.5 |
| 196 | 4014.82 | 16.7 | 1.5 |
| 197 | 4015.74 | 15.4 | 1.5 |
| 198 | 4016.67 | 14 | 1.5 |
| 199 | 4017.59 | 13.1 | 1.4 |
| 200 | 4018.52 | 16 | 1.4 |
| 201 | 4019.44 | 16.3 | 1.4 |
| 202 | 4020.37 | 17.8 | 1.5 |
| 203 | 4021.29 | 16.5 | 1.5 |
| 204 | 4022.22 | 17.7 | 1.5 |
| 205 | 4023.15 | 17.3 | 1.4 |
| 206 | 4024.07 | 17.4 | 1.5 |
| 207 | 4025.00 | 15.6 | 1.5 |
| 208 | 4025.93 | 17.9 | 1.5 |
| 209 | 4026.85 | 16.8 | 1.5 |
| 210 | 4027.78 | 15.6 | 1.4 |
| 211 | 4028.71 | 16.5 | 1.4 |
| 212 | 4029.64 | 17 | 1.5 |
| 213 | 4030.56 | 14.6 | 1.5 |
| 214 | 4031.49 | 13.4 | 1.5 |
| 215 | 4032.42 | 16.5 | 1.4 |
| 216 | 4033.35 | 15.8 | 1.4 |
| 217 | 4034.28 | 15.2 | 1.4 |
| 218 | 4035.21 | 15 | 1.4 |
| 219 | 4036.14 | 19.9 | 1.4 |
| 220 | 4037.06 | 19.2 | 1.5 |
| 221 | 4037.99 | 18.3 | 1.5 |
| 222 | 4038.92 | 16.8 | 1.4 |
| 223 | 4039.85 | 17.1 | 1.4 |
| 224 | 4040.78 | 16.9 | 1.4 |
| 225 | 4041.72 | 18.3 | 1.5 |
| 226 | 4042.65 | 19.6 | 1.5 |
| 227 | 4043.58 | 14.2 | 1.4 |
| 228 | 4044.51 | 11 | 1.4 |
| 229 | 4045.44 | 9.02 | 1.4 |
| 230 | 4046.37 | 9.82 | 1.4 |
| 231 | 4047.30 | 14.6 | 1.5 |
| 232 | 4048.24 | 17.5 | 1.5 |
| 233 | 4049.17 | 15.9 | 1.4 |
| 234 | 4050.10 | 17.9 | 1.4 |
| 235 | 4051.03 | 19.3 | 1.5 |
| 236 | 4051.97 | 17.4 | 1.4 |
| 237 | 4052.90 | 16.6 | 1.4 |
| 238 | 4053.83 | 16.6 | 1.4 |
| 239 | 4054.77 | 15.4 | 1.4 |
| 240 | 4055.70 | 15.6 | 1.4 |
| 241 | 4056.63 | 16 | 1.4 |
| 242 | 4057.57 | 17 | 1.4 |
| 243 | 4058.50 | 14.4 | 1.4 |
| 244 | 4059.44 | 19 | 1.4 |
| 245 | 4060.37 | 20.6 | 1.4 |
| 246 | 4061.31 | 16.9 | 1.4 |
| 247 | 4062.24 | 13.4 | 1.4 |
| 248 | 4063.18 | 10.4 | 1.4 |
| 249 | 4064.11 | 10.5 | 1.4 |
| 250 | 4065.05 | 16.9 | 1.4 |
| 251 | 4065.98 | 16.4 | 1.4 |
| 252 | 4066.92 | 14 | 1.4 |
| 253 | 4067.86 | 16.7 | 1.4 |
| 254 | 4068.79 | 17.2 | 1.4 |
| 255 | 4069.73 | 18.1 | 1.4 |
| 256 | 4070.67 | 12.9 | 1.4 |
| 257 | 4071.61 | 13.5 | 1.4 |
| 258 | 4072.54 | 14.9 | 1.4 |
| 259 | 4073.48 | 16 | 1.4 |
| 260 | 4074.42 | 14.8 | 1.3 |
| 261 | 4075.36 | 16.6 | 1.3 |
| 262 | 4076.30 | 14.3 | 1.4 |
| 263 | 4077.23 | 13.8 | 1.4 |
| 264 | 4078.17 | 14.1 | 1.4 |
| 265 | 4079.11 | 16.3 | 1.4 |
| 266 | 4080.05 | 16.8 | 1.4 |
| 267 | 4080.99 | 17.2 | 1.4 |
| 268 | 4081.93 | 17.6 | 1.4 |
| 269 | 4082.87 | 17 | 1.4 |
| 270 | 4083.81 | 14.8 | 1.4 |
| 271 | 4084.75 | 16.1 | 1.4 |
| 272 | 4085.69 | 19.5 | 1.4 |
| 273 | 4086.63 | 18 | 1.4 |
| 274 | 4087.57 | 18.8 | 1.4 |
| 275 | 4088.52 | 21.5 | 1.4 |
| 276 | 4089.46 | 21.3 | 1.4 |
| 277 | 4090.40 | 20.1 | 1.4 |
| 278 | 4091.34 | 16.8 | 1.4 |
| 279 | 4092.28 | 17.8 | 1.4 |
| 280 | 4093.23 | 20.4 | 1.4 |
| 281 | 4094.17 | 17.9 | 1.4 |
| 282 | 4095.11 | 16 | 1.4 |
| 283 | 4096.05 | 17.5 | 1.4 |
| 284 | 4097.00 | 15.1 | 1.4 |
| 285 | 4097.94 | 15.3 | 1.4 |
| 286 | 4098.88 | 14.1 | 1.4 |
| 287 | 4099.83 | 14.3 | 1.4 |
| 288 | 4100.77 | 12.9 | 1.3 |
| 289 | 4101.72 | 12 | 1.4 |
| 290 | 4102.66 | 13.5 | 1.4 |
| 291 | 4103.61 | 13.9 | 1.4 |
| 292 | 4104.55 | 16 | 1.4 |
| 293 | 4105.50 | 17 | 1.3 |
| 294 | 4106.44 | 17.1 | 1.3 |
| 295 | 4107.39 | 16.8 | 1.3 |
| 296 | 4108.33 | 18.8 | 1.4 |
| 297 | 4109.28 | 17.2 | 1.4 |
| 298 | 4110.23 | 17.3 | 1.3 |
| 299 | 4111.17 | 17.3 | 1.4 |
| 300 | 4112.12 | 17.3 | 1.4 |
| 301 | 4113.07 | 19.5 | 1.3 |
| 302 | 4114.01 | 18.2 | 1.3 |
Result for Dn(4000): 1.78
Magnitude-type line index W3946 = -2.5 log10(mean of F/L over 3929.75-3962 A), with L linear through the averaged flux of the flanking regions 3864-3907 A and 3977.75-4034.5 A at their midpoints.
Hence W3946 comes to 0.46 mag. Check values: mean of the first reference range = 10.5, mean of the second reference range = 15.3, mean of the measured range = 8.52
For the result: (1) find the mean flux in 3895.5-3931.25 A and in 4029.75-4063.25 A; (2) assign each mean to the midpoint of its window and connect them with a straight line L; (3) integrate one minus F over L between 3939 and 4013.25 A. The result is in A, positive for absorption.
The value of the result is 9.60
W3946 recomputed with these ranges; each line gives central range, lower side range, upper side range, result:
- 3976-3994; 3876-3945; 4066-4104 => -0.16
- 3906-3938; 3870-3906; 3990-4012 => 0.29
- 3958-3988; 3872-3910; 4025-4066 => 0.38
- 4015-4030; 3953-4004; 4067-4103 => -0.20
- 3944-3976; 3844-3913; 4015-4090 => 0.44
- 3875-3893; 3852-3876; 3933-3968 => -0.14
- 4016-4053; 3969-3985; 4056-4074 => -0.17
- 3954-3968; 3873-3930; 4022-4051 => 0.43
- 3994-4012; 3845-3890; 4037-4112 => -0.05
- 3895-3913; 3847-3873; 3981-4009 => -0.02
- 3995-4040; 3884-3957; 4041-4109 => -0.15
